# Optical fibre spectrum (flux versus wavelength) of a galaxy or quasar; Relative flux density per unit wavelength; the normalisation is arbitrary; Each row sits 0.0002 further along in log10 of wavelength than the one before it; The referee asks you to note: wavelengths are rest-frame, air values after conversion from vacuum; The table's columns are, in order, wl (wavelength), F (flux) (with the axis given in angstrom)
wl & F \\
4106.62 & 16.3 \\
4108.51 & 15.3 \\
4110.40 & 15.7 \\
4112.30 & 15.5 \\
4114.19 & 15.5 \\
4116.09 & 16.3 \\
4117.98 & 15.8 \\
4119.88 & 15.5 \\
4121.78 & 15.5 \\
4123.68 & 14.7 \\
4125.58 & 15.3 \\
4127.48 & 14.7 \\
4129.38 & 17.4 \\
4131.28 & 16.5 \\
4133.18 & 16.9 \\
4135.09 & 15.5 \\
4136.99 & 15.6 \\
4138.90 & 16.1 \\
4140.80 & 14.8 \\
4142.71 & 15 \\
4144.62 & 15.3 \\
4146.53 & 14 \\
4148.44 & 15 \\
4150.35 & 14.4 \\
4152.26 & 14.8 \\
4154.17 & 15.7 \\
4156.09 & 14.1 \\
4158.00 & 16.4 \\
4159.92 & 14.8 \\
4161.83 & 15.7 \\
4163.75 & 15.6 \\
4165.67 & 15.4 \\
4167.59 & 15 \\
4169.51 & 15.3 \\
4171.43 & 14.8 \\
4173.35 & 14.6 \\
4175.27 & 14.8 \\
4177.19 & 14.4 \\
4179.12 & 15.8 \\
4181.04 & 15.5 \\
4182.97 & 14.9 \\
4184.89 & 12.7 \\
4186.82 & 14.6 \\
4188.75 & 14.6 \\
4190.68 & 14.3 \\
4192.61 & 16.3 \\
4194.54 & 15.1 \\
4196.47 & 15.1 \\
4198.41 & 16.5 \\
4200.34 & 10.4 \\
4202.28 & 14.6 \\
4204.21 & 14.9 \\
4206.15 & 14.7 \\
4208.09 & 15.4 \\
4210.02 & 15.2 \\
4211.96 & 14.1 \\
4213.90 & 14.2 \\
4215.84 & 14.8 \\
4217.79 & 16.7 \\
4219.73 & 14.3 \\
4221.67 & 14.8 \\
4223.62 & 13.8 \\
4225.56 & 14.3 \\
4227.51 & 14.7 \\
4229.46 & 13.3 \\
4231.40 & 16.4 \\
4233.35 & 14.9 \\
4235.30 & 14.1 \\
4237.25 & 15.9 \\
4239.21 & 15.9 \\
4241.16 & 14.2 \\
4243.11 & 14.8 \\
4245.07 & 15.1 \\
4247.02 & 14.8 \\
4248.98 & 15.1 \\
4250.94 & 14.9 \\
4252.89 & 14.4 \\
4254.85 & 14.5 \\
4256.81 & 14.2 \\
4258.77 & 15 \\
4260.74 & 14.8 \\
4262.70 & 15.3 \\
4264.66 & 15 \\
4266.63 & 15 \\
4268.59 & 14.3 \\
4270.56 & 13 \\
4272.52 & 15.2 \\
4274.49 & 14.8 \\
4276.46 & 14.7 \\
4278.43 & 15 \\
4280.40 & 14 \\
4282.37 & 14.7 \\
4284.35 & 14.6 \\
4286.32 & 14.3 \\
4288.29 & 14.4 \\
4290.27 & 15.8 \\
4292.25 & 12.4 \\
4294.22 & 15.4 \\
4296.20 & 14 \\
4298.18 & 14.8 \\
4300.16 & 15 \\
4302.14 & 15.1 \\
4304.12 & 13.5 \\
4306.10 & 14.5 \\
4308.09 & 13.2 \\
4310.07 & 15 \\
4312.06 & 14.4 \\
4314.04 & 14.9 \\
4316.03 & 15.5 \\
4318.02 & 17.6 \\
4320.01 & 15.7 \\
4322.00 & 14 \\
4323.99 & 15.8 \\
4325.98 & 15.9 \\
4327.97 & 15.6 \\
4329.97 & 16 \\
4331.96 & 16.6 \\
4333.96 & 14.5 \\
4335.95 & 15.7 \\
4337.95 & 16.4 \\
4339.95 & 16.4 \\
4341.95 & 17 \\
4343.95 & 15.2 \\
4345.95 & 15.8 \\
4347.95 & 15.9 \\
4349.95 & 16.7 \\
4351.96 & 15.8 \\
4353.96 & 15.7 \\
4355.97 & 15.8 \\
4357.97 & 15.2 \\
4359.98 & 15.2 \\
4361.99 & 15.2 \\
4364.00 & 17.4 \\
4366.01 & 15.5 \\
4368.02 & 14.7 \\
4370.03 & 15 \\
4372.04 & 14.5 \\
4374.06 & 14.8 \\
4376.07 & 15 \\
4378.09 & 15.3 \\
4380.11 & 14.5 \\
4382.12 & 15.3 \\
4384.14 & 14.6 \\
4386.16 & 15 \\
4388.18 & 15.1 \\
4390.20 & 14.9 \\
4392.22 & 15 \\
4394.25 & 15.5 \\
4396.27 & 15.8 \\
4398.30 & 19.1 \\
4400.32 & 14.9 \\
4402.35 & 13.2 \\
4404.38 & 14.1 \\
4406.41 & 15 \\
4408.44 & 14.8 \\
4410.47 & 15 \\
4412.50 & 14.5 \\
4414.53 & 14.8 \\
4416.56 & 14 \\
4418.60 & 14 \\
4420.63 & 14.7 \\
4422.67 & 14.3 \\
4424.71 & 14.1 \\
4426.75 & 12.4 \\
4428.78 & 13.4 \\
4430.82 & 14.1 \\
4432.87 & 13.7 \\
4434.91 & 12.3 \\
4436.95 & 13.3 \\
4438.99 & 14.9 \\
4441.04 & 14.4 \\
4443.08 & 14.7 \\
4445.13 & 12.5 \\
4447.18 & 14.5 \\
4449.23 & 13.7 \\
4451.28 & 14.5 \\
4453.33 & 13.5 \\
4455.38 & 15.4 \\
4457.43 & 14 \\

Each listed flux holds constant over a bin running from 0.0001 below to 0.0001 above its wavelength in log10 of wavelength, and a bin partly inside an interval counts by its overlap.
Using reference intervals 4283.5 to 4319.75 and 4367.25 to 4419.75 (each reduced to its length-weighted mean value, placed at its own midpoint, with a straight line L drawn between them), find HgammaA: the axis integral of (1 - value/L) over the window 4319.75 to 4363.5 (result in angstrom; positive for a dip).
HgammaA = -2.8 angstrom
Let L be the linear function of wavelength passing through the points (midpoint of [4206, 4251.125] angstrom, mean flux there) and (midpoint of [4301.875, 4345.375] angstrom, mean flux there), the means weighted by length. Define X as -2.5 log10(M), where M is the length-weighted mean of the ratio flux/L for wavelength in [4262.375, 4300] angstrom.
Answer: 0.043 mag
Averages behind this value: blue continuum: 14.9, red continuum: 15.4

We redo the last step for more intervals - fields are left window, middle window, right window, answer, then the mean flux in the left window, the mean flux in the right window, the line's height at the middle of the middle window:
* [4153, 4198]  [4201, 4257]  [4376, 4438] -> 0.011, 15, 14.6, 14.9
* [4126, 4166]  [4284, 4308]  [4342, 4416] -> 0.066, 15.4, 15.3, 15.3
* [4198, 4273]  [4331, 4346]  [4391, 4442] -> -0.100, 14.7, 14.5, 14.6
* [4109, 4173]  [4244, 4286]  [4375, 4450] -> 0.023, 15.4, 14.5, 15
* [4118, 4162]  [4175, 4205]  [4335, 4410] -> 0.053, 15.4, 15.4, 15.4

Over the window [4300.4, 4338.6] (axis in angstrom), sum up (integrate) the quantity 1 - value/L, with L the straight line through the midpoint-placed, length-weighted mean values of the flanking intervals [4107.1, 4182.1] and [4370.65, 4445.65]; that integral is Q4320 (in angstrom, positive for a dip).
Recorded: -1.1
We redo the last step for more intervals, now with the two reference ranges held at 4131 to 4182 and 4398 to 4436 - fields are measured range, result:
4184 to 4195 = 0.4 angstrom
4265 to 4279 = 0.2 angstrom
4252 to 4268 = 0.1 angstrom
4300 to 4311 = 0.3 angstrom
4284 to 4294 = 0.2 angstrom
